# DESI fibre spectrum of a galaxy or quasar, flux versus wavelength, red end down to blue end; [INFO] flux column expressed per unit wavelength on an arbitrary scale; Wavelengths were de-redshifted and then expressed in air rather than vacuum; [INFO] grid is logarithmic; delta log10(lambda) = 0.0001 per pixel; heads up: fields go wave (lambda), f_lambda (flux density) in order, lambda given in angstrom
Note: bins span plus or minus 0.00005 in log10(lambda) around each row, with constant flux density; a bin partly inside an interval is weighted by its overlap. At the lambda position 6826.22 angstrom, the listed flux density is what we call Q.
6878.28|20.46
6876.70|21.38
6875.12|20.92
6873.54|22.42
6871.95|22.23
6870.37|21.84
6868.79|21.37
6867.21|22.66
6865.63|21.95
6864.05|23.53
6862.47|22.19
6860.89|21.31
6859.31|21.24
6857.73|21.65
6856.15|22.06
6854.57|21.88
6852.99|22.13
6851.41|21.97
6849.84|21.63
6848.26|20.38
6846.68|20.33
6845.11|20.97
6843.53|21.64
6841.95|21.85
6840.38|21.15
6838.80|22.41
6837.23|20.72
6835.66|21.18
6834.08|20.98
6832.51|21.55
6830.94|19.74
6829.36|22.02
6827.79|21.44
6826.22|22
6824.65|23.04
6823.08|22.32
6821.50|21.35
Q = 22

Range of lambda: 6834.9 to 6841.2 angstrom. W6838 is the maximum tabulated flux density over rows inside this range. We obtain 22.41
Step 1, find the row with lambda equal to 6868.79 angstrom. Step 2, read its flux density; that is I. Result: 21.37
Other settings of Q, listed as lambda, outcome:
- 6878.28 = 20.46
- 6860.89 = 21.31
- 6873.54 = 22.42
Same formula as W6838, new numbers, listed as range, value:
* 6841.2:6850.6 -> 21.85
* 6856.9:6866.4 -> 23.53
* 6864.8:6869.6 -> 22.66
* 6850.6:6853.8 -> 22.13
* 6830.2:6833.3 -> 21.55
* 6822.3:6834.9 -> 23.04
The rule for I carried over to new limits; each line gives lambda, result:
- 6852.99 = 22.13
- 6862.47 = 22.19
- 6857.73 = 21.65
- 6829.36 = 22.02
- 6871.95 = 22.23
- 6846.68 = 20.33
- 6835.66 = 21.18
